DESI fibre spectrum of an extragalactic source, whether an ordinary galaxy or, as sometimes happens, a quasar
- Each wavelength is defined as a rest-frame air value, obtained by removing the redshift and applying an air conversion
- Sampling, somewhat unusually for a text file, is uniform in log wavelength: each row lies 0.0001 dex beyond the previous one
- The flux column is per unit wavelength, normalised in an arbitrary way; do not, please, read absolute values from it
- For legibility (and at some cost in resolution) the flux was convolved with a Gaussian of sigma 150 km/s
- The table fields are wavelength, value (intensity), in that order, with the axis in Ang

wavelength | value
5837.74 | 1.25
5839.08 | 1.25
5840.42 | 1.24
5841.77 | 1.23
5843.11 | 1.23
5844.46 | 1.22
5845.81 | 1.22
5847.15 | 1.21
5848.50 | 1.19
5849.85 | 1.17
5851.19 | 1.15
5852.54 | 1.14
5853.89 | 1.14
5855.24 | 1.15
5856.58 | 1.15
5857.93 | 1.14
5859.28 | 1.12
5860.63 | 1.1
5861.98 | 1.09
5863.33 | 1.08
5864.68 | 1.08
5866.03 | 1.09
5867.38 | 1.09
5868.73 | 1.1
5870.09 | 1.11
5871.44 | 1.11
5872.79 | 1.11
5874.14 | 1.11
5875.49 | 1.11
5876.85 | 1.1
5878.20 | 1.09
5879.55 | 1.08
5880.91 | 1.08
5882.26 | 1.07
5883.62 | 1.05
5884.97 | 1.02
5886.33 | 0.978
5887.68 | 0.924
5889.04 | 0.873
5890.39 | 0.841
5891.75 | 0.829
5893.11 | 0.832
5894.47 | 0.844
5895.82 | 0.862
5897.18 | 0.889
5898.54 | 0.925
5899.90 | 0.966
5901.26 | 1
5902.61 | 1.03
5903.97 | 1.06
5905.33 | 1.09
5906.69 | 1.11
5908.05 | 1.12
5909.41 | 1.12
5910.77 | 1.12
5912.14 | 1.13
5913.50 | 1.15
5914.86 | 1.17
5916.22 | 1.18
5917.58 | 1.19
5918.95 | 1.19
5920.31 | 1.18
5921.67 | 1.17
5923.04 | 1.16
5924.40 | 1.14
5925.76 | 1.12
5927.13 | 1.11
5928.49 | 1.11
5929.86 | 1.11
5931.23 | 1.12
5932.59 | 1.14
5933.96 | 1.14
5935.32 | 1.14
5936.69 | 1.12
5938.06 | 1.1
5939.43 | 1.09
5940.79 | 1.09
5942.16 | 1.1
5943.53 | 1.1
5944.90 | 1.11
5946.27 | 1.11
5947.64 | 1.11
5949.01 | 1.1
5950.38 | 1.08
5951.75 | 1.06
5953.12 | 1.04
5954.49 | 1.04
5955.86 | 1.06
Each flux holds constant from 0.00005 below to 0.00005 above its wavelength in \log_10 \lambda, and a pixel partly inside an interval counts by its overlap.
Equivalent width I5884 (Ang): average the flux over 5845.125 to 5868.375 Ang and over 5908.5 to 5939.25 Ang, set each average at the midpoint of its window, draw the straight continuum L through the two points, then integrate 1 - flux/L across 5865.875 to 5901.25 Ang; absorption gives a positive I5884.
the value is 4.2 Ang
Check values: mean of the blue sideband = 1.14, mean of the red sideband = 1.14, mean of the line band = 1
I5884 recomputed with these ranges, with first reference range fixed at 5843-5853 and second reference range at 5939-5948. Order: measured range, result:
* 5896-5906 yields 1.3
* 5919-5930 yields -0.2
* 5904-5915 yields 0.1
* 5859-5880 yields 1.3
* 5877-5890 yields 1.6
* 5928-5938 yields -0.1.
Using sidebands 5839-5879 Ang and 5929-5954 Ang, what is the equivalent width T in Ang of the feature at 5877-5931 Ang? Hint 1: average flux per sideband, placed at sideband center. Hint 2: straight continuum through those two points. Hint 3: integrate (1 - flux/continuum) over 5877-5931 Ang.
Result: 3.36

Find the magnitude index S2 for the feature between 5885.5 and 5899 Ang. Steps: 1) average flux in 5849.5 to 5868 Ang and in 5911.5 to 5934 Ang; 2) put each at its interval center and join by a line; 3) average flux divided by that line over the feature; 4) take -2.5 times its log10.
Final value 0.28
